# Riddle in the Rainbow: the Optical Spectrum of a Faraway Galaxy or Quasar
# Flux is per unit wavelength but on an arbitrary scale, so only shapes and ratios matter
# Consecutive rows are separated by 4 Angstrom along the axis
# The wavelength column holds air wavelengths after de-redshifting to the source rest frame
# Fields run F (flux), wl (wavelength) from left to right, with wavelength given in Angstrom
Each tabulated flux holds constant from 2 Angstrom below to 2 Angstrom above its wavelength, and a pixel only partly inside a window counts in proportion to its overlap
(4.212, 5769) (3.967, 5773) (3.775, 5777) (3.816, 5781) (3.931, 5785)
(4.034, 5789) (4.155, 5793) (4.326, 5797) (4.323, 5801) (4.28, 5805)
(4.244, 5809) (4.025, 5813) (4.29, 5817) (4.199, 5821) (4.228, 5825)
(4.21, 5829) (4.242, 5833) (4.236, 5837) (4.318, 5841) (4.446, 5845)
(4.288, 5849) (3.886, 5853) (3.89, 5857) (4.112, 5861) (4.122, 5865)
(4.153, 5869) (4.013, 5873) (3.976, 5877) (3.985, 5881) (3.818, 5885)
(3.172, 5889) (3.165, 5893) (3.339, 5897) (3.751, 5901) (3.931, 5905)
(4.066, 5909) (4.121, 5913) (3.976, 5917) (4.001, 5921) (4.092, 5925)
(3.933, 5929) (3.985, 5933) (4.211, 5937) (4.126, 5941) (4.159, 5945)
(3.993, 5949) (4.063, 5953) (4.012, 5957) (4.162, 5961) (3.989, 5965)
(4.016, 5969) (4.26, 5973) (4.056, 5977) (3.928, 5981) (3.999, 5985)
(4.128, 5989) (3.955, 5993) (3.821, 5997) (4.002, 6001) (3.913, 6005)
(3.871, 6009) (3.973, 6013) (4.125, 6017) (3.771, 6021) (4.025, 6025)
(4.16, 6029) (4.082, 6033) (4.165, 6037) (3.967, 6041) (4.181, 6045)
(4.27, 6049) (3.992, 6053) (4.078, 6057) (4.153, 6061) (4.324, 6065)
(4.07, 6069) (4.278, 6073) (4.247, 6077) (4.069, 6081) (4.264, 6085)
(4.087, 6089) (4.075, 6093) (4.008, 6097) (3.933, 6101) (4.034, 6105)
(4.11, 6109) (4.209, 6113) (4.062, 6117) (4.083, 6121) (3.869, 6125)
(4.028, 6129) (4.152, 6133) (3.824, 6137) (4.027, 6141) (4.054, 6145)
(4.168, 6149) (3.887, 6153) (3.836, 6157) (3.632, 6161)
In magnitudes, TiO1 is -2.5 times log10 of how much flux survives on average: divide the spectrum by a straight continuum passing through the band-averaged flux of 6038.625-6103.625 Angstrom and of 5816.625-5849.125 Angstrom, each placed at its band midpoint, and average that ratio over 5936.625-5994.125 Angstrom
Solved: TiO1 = 0.03 mag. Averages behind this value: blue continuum 4.27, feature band 4.07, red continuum 4.12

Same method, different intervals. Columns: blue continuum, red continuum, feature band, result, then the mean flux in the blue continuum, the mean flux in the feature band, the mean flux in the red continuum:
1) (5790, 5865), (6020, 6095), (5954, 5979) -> 0.02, 4.2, 4.08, 4.12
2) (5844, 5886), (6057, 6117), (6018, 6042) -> 0.02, 4.06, 4.03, 4.13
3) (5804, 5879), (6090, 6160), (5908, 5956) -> 0.02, 4.16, 4.06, 4.02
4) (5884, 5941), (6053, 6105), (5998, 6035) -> 0.01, 3.84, 3.99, 4.12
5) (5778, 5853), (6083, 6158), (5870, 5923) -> 0.09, 4.19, 3.8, 4.04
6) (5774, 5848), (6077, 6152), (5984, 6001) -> 0.03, 4.17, 3.98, 4.06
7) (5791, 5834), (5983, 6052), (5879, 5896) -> 0.18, 4.23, 3.52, 4.02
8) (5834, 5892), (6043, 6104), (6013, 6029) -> 0.03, 4.02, 4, 4.13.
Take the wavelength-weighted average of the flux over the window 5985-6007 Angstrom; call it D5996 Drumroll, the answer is 3.97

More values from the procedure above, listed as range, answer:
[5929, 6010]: 4.03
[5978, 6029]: 3.97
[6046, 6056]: 4.13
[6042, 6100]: 4.14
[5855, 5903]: 3.79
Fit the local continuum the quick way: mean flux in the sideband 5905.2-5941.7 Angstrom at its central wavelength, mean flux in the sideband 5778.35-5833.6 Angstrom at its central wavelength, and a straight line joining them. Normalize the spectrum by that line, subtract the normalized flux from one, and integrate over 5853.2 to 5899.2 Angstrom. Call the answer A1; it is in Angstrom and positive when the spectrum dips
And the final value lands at 3.3 Angstrom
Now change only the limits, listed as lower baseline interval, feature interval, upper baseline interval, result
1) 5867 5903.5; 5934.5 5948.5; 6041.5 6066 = -1.0 Angstrom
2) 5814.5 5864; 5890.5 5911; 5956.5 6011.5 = 2.4 Angstrom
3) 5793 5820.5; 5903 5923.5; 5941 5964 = 0.5 Angstrom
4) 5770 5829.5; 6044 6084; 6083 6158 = -1.1 Angstrom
